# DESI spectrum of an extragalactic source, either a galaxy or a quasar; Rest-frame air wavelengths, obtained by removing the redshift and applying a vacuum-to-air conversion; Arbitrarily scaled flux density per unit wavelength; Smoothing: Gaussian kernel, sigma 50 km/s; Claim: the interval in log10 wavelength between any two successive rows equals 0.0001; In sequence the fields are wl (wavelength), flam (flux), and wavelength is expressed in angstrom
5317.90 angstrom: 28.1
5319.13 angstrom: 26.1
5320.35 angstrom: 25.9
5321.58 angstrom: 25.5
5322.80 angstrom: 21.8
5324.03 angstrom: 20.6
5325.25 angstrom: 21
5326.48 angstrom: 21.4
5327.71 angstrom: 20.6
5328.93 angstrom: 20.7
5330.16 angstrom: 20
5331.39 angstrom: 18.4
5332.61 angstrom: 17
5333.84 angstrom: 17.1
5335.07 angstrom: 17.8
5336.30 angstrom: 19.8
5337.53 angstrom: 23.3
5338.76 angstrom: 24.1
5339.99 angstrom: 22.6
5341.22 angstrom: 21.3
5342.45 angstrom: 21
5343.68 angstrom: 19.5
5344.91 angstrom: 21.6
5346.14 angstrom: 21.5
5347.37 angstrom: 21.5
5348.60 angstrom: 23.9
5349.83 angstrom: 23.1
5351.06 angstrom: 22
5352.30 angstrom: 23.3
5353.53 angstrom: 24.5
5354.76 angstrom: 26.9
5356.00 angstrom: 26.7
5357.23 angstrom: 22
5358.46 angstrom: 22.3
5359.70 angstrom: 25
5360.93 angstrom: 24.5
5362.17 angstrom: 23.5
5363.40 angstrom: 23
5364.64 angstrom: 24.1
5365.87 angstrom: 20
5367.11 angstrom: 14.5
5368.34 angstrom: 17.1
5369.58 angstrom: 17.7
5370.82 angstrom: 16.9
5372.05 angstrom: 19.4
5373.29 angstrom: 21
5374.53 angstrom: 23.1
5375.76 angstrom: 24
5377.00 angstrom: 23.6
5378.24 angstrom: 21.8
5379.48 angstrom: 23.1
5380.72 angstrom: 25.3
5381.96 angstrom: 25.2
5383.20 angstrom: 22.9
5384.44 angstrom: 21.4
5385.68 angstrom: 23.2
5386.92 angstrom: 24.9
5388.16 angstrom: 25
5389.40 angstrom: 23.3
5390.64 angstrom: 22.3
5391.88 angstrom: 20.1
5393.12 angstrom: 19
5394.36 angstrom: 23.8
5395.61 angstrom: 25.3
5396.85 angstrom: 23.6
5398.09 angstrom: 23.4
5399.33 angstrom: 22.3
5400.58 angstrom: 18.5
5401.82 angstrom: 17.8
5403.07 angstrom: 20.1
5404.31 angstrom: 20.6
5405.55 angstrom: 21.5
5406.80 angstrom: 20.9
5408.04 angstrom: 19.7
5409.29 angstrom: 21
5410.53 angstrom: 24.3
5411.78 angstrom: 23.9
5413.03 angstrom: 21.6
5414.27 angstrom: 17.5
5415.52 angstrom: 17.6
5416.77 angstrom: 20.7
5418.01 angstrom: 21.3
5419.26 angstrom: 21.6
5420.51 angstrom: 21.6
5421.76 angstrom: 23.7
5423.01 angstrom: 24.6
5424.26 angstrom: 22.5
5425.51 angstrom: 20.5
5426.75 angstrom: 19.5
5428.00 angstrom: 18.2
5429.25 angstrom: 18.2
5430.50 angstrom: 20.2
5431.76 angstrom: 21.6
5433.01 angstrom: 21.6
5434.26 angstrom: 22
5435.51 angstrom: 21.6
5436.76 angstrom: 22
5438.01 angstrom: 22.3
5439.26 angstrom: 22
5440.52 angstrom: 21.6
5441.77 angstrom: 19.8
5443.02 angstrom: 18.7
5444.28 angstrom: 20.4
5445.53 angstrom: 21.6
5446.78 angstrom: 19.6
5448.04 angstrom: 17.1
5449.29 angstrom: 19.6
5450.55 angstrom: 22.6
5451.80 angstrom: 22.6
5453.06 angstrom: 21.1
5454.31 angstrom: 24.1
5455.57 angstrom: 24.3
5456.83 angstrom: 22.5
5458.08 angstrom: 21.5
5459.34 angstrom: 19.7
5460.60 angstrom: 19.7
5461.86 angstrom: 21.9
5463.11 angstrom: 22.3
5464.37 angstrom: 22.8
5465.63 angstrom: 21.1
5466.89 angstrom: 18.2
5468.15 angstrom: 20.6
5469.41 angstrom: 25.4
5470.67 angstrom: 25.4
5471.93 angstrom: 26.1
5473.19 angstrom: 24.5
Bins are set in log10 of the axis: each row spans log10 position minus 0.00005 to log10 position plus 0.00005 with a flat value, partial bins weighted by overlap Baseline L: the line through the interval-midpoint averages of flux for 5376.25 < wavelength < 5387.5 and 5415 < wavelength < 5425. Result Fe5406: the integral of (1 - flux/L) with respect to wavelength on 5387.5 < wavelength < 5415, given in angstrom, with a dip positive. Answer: 1.20 angstrom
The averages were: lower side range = 23.5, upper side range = 21.7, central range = 21.6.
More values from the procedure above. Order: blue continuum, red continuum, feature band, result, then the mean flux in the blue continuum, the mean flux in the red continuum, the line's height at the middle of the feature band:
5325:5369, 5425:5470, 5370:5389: -1.1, 21.6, 21.1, 21.4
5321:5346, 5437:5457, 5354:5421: -2.9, 20.8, 21.2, 21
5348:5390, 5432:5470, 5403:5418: 0.8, 22.6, 21.3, 22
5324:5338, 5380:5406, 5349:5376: -1.2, 19.7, 22.4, 21.1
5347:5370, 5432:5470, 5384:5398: -0.6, 22.4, 21.3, 22.1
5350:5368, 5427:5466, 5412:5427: 0.3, 22.9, 21.1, 21.7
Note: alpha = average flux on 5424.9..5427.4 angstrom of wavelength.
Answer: 20.1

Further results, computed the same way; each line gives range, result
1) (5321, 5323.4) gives 23.7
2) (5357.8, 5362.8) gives 23.8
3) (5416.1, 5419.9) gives 21.2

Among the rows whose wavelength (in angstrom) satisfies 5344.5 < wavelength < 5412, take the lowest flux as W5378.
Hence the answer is 14.5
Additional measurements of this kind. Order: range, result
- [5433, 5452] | 17.1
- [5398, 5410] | 17.8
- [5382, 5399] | 19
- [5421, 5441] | 18.2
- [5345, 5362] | 21.5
